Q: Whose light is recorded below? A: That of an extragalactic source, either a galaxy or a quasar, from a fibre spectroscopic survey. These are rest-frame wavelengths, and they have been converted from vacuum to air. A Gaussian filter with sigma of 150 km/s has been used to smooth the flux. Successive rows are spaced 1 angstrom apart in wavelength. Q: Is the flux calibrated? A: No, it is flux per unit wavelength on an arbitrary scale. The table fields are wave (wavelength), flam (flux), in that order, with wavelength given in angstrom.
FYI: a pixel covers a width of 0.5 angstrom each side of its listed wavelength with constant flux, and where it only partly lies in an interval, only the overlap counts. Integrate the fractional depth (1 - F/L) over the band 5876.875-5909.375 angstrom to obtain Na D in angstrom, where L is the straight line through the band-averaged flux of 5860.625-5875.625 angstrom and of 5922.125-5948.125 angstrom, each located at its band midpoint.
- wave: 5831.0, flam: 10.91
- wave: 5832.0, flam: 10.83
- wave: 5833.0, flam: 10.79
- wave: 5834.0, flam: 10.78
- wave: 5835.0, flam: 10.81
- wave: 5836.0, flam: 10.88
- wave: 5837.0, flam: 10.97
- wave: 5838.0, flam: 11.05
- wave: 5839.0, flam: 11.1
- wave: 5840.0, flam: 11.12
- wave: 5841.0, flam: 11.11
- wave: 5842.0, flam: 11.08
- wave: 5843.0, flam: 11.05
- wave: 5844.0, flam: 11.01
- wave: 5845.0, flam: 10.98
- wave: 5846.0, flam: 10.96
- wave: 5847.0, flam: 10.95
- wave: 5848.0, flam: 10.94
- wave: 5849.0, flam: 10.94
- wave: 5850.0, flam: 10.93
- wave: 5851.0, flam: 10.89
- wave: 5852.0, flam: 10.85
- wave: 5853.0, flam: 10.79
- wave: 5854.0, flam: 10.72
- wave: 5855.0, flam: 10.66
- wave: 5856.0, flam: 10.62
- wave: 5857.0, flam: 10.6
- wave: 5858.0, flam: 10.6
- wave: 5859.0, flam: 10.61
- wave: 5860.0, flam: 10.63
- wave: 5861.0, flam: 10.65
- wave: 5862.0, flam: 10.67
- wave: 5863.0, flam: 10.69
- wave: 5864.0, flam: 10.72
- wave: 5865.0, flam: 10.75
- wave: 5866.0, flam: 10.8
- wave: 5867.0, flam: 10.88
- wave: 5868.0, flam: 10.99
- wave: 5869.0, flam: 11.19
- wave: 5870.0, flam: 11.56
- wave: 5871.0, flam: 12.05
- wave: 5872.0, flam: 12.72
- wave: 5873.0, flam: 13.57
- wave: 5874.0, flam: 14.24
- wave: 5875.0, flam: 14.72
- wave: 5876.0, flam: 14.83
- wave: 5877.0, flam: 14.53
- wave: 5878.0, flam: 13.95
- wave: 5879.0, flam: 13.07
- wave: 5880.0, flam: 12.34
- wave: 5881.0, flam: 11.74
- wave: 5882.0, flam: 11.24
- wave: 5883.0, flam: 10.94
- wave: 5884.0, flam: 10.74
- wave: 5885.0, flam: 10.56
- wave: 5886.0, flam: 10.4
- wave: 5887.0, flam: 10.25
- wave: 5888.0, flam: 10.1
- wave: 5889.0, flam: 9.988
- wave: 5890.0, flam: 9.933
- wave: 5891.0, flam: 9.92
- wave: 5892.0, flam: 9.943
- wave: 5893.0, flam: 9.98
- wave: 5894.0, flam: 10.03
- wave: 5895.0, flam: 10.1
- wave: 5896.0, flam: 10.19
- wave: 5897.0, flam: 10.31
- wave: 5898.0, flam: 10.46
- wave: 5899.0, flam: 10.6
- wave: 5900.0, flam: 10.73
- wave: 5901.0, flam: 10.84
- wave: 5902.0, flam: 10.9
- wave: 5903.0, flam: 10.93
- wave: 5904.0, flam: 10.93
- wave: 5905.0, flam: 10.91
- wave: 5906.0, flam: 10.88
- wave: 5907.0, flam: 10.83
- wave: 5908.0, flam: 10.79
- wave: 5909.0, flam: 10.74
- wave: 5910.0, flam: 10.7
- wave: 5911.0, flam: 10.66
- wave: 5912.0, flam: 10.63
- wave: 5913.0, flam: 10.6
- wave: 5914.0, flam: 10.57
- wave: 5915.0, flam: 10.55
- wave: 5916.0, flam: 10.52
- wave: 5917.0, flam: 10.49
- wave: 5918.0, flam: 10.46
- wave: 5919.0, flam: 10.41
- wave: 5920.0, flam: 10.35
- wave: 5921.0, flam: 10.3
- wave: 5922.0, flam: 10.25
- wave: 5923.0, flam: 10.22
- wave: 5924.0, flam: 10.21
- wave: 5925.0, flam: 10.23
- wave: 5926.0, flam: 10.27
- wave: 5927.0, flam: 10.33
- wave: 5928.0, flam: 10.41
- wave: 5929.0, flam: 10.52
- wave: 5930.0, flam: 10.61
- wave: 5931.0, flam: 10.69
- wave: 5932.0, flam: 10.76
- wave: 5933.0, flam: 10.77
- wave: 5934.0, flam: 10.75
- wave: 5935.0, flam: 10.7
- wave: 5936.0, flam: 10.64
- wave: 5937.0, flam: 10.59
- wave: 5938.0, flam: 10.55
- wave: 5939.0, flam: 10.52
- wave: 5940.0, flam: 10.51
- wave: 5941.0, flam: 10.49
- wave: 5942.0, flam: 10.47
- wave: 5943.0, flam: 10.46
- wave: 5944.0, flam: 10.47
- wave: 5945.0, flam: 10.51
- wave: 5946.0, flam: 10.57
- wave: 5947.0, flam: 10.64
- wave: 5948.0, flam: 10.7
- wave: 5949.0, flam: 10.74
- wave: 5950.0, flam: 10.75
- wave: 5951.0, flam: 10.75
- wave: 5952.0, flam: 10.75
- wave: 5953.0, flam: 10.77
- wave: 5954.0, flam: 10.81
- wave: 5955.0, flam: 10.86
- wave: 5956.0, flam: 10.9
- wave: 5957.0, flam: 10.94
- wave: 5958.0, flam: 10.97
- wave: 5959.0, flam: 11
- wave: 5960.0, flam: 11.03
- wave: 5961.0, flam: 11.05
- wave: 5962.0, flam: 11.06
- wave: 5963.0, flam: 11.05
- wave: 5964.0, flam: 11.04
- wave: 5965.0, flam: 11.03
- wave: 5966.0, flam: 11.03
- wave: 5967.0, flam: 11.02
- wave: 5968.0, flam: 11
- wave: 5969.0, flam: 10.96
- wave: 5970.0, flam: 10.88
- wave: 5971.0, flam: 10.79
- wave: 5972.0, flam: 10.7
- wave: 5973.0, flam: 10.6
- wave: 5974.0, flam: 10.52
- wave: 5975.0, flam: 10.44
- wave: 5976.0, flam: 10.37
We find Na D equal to 1.3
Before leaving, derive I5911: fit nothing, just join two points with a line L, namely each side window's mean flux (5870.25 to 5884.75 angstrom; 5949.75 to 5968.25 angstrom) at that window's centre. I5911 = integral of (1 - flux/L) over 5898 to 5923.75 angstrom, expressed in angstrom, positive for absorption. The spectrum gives 3.1 angstrom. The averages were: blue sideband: 12.8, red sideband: 10.9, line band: 10.6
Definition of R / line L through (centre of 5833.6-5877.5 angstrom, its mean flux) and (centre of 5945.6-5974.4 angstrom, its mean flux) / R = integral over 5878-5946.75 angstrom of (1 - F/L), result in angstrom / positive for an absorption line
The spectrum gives 2.9 angstrom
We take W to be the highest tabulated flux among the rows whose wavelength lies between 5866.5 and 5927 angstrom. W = 14.83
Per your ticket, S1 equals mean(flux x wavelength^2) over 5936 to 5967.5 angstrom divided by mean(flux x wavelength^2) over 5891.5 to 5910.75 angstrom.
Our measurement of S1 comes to 1.04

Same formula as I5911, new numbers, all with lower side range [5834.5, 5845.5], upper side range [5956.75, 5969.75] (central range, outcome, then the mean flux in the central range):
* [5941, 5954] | 0.4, 10.6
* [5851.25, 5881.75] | -2.0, 11.7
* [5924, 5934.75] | 0.5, 10.5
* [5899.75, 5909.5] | 0.1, 10.9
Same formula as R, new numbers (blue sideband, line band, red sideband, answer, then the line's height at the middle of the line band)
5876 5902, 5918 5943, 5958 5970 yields 1.19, 11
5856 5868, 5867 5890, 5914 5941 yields -2.93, 10.6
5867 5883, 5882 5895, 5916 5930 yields 1.94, 12.1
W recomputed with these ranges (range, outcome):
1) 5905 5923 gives 10.91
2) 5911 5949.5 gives 10.77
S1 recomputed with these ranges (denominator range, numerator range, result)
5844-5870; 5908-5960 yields 1.01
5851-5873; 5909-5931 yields 0.97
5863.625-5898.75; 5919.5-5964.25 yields 0.95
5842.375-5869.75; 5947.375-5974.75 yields 1.04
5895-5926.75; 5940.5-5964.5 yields 1.04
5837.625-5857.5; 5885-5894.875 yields 0.94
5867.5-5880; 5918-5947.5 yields 0.82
